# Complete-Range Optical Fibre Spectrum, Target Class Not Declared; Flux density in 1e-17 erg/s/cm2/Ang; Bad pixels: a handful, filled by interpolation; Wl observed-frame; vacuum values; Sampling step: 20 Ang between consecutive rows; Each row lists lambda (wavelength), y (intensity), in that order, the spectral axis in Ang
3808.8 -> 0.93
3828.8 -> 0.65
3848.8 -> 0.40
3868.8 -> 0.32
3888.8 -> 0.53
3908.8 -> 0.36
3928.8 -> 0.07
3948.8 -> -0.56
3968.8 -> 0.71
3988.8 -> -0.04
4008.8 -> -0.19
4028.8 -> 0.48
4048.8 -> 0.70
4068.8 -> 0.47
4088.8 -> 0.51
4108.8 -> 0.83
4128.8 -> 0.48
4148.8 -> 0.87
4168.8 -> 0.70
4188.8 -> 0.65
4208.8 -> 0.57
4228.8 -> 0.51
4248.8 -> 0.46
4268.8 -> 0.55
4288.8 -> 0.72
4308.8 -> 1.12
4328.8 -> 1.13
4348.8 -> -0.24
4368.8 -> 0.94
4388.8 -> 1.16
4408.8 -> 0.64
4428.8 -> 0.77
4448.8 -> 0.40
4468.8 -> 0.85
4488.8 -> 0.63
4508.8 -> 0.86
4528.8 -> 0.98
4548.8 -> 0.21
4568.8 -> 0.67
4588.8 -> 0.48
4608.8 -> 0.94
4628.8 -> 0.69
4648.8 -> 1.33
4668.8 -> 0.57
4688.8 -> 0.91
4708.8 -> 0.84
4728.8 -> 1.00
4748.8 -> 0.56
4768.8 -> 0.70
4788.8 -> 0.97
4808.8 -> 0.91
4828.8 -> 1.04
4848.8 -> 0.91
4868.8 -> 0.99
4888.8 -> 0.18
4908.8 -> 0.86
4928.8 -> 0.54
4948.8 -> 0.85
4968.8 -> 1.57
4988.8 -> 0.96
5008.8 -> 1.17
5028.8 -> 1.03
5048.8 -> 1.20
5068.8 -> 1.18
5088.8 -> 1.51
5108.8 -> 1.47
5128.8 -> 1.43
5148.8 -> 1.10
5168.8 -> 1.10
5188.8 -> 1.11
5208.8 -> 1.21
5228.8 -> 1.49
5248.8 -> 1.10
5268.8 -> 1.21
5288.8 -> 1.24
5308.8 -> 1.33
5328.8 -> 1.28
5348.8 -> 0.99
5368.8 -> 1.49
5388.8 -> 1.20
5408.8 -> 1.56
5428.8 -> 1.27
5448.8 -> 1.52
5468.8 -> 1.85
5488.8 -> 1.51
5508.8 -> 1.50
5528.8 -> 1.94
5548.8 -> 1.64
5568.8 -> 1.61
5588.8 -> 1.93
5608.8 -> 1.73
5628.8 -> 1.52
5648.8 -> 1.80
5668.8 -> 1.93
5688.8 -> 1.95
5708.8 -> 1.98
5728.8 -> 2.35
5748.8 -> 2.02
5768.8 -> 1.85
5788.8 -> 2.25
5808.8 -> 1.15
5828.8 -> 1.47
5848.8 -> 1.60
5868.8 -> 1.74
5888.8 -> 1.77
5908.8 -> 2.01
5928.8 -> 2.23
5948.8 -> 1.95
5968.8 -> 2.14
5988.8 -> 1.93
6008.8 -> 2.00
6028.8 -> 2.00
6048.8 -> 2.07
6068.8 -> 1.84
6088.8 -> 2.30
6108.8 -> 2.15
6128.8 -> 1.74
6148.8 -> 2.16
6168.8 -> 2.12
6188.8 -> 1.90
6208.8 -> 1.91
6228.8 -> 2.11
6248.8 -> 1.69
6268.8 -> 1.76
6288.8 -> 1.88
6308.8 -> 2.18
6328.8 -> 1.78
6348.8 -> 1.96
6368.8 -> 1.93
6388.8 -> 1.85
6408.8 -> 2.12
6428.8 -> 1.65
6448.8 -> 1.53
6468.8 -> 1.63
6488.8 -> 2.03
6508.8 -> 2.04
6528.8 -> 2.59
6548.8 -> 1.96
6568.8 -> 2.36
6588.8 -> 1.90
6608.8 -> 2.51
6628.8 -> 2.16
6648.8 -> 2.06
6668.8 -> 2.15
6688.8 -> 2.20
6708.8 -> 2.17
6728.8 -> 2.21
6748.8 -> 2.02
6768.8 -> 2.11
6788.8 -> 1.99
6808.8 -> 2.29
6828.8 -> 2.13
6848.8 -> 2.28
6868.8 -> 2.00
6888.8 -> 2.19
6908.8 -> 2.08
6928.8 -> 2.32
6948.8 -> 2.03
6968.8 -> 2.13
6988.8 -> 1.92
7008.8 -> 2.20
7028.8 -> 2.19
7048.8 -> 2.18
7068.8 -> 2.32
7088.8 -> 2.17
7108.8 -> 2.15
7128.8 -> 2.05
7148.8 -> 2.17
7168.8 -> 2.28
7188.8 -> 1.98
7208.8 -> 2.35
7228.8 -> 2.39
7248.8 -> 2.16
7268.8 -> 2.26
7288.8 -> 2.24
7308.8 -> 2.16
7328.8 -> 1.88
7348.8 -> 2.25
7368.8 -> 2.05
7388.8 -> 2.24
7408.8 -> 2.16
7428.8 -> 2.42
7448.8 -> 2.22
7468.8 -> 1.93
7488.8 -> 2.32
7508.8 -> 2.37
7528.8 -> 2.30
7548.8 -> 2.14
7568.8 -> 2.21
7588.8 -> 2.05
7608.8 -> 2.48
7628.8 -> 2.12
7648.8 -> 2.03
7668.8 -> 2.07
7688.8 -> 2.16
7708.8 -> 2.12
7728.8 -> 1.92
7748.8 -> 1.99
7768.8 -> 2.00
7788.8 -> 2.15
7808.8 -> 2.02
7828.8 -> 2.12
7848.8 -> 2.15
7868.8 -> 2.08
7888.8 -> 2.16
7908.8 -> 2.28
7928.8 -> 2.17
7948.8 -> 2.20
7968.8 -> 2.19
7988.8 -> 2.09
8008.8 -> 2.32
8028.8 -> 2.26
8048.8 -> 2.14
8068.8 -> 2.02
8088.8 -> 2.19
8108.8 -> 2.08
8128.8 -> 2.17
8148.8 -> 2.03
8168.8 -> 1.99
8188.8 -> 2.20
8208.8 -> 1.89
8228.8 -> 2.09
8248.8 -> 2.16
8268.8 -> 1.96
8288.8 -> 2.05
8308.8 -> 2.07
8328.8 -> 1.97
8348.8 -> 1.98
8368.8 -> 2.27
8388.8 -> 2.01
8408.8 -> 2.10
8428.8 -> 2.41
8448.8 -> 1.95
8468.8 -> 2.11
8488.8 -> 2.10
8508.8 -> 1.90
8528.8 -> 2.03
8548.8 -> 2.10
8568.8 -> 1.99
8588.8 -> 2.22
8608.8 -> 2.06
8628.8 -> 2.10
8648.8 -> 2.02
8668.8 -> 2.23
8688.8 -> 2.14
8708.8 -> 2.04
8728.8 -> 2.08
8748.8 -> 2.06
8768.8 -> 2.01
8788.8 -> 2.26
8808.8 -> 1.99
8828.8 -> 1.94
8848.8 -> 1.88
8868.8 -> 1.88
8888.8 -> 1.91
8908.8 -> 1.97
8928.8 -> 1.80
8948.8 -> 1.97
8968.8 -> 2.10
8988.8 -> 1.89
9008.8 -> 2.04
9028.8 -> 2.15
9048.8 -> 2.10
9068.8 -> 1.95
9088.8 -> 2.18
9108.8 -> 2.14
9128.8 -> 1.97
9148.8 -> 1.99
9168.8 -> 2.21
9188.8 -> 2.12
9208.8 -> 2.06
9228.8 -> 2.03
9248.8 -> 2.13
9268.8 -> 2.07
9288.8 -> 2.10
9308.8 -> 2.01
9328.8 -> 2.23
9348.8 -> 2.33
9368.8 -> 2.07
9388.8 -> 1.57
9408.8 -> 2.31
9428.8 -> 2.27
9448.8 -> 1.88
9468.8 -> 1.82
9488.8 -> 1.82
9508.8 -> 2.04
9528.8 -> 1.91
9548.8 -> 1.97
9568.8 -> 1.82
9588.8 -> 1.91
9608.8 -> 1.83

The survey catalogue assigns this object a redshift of 0.243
